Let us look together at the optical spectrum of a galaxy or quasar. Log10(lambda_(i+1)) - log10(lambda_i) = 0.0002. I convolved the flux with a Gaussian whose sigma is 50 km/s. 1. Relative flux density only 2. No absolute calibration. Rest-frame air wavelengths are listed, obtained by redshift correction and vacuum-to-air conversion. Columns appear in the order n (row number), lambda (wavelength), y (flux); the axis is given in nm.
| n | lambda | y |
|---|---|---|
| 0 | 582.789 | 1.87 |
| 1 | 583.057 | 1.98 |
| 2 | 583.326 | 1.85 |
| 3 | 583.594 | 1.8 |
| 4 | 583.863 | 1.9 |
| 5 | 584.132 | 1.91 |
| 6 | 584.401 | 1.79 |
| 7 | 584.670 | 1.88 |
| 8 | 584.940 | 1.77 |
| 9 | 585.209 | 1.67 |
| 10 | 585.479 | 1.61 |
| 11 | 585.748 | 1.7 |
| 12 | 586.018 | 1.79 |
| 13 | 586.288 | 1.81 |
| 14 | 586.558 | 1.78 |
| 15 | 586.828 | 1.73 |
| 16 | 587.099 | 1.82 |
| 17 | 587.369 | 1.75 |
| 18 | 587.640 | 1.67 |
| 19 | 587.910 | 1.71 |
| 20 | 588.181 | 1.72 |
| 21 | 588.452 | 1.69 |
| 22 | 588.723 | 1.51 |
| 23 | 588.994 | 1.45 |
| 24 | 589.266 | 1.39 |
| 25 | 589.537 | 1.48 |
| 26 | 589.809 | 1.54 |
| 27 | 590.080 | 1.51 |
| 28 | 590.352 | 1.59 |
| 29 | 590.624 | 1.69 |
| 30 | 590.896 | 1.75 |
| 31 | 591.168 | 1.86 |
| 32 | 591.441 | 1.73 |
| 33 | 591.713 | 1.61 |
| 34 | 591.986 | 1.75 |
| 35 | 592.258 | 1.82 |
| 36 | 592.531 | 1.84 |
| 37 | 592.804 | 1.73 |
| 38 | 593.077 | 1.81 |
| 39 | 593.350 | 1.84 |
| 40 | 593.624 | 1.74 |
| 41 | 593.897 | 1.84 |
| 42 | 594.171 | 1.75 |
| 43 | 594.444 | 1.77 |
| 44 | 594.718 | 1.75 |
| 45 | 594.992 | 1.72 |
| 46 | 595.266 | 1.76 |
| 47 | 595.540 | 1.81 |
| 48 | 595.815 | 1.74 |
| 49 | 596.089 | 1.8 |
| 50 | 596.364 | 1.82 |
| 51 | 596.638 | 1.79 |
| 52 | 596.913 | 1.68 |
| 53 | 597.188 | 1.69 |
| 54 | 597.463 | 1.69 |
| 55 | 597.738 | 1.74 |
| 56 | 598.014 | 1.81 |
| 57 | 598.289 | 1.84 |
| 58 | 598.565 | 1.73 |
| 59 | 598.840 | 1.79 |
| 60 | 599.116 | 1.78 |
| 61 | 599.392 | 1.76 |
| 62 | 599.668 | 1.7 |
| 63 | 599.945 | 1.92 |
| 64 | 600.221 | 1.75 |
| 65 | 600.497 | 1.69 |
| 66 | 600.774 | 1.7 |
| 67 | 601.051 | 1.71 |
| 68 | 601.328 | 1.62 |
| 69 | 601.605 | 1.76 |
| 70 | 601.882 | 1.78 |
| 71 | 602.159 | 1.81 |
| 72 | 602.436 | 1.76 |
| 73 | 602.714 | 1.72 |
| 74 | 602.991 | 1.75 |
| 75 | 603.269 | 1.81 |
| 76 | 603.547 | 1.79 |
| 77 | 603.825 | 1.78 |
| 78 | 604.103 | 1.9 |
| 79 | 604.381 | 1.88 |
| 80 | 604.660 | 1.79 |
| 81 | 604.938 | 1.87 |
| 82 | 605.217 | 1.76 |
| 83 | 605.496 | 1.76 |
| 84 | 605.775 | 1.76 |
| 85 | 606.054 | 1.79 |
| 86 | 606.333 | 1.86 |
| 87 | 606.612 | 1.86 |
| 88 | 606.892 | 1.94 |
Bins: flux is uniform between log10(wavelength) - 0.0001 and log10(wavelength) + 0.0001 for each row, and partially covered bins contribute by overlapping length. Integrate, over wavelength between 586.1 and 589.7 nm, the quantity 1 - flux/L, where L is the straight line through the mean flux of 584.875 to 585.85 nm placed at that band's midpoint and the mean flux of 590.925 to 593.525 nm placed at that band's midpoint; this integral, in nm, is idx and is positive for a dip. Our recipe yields 0.13 nm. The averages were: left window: 1.68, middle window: 1.66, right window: 1.77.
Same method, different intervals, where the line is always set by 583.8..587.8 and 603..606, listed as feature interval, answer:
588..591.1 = 0.338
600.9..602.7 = 0.063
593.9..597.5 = 0.065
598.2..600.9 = 0.048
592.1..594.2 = -0.017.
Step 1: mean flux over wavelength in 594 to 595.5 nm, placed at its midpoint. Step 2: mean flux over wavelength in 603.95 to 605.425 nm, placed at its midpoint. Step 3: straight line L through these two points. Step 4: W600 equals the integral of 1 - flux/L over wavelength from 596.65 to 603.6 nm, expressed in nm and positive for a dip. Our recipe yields 0.18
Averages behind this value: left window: 1.76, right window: 1.84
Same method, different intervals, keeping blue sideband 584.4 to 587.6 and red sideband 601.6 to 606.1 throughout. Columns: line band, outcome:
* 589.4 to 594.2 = 0.14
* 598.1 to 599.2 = 0.00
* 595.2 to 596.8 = -0.01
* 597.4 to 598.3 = 0.01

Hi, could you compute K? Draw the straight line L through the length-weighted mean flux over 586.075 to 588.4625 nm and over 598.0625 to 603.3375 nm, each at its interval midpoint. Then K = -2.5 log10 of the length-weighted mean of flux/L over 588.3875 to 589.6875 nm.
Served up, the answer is 0.17 mag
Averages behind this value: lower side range 1.75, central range 1.49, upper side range 1.76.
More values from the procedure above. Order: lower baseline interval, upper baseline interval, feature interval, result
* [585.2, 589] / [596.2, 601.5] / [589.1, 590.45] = 0.146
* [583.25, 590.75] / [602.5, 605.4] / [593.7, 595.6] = -0.016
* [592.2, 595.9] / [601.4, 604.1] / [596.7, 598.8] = 0.021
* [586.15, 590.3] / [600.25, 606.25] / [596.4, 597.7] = -0.005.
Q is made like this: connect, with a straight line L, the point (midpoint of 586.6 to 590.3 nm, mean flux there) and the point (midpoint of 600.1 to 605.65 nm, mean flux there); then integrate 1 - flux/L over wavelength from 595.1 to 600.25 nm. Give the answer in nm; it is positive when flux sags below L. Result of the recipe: -0.16 nm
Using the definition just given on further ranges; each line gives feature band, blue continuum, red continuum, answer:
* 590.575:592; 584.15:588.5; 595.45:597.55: 0.01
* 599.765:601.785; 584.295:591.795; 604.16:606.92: 0.05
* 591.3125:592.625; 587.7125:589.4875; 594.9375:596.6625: -0.06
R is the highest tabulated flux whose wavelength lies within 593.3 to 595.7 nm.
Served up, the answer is 1.84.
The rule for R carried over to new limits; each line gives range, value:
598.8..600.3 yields 1.92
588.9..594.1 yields 1.86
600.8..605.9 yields 1.9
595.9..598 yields 1.82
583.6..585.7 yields 1.91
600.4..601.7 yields 1.76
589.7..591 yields 1.75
